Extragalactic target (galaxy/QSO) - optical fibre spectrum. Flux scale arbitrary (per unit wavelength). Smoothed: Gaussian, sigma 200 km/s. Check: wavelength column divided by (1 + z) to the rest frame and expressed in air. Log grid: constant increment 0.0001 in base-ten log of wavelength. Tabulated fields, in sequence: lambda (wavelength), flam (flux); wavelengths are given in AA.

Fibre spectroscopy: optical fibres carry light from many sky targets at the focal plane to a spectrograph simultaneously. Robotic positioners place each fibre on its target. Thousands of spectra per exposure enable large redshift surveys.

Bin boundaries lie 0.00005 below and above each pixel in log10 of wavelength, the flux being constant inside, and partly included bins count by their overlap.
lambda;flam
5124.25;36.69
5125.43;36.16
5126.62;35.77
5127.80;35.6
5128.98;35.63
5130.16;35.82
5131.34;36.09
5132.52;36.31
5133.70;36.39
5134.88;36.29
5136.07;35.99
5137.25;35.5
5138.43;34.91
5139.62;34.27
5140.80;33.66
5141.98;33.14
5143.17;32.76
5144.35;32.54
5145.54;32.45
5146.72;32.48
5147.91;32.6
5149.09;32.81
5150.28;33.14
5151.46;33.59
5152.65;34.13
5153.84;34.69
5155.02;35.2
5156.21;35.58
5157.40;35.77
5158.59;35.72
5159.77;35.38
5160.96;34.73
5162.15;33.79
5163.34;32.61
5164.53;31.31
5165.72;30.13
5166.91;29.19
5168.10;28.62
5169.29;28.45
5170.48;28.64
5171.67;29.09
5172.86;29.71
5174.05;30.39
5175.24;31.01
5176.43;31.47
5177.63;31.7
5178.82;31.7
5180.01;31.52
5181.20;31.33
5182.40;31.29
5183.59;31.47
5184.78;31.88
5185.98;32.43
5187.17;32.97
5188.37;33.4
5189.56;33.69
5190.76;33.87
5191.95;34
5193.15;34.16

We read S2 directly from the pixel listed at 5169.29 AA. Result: 28.45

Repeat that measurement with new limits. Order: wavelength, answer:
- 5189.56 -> 33.69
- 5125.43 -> 36.16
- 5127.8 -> 35.6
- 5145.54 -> 32.45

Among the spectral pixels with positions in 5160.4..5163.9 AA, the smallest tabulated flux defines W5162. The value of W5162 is 32.61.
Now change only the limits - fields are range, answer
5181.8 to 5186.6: 31.29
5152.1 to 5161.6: 34.13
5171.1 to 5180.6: 29.09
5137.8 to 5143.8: 32.76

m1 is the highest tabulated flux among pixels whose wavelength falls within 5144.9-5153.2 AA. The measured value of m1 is 34.13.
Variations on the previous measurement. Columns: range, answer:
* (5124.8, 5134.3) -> 36.39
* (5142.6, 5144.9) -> 32.76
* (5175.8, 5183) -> 31.7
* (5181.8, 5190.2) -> 33.69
